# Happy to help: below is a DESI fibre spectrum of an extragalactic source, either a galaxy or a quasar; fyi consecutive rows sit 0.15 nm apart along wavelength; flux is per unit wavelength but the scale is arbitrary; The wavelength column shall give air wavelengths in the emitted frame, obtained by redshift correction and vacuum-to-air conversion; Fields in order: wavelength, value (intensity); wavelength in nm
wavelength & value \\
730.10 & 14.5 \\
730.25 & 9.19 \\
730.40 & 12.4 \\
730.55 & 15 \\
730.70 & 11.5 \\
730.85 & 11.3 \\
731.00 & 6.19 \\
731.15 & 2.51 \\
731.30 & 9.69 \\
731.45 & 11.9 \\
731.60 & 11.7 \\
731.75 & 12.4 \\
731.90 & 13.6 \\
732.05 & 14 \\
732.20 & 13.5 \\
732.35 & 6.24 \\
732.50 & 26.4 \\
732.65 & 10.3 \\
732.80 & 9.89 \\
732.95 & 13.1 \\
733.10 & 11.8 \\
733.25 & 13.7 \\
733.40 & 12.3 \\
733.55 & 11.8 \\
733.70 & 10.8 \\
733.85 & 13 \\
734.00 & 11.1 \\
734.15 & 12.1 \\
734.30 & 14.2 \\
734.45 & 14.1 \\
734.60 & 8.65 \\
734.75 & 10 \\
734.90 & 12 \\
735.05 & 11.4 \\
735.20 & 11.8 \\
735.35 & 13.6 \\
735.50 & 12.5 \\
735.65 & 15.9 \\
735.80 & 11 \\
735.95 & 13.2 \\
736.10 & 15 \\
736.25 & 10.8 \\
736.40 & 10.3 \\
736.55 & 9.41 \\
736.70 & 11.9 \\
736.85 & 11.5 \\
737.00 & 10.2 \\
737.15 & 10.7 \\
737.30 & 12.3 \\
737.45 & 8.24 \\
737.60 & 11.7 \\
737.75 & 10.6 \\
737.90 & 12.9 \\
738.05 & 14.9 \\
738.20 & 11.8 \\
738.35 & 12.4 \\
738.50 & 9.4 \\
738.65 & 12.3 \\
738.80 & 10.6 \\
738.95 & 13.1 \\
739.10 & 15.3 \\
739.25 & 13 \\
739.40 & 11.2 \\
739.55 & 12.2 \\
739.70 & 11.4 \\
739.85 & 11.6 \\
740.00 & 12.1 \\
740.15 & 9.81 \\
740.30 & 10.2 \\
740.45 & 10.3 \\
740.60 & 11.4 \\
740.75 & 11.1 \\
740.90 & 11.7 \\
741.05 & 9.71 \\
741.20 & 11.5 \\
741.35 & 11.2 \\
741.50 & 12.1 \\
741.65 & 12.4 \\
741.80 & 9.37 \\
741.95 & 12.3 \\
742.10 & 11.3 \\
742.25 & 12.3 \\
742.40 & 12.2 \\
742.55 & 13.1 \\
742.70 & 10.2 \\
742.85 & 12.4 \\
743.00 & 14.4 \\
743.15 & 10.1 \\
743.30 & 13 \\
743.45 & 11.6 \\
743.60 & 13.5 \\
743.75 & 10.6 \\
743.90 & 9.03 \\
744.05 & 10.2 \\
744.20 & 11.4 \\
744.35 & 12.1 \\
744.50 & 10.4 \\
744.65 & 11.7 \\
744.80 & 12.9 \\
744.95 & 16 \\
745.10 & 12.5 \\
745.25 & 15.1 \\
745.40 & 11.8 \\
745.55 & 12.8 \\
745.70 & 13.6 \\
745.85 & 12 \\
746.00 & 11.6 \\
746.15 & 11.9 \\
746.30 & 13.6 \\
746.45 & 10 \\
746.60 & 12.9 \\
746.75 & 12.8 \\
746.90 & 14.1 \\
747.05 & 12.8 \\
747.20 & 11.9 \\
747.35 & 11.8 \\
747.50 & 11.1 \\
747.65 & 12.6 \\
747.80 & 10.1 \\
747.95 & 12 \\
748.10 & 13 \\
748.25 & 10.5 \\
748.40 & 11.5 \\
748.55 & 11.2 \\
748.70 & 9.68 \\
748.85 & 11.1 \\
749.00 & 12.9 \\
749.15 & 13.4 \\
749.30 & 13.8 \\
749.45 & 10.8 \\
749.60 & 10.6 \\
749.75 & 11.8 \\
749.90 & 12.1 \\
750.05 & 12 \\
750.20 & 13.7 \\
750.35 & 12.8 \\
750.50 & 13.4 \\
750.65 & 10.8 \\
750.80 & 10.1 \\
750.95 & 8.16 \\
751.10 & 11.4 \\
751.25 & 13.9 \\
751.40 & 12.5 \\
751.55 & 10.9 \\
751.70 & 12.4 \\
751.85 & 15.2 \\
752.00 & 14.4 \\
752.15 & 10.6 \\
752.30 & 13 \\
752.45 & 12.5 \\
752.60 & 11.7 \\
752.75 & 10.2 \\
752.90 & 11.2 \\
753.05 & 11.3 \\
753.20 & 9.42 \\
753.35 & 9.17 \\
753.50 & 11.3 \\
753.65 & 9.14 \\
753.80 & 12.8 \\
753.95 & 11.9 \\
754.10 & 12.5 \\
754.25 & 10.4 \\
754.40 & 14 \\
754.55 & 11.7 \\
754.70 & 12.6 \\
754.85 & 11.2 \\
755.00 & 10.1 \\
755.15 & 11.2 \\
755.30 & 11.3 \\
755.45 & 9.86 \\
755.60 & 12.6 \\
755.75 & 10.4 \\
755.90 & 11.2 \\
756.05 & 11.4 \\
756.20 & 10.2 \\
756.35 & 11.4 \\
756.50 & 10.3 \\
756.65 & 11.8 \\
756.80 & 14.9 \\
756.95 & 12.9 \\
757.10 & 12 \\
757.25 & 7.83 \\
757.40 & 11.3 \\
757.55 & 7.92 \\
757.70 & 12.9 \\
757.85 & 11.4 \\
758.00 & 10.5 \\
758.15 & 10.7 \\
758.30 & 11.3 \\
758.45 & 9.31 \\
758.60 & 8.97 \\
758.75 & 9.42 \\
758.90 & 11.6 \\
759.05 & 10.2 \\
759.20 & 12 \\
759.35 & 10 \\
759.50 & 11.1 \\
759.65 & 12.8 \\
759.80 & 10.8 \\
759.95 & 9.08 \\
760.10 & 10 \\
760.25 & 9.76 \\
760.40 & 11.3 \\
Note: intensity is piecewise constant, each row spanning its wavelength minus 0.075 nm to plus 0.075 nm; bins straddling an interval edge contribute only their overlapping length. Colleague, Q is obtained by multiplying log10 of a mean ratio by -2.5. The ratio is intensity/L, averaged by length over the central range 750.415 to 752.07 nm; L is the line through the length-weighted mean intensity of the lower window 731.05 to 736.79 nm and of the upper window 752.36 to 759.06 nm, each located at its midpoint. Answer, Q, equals -0.08 mag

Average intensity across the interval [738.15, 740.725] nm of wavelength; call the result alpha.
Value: 11.6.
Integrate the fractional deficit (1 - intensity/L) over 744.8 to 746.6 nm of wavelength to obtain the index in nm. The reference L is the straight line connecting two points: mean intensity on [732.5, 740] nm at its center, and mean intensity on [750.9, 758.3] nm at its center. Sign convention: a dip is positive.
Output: -0.17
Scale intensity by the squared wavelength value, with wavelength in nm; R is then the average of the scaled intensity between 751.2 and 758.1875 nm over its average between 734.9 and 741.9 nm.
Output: 1.03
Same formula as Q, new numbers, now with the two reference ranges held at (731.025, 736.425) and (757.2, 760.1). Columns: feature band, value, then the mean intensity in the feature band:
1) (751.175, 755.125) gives -0.088 mag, 11.8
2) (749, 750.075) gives -0.099 mag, 12.1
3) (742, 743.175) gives -0.053 mag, 12.1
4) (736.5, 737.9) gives 0.095 mag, 10.9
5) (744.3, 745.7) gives -0.135 mag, 12.9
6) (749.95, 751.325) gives -0.077 mag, 11.8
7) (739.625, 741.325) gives 0.063 mag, 11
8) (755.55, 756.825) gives -0.077 mag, 11.4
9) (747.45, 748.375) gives -0.037 mag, 11.6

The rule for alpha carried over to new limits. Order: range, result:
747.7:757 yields 11.6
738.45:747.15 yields 11.9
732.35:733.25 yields 13.6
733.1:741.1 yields 11.8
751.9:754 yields 11.4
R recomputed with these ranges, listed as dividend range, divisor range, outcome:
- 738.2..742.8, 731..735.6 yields 0.99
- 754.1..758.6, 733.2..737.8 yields 1.00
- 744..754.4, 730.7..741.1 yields 1.06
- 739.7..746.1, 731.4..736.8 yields 0.98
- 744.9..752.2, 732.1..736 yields 1.02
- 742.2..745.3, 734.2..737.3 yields 1.04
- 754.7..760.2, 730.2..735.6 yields 0.98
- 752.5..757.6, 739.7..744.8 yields 1.01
